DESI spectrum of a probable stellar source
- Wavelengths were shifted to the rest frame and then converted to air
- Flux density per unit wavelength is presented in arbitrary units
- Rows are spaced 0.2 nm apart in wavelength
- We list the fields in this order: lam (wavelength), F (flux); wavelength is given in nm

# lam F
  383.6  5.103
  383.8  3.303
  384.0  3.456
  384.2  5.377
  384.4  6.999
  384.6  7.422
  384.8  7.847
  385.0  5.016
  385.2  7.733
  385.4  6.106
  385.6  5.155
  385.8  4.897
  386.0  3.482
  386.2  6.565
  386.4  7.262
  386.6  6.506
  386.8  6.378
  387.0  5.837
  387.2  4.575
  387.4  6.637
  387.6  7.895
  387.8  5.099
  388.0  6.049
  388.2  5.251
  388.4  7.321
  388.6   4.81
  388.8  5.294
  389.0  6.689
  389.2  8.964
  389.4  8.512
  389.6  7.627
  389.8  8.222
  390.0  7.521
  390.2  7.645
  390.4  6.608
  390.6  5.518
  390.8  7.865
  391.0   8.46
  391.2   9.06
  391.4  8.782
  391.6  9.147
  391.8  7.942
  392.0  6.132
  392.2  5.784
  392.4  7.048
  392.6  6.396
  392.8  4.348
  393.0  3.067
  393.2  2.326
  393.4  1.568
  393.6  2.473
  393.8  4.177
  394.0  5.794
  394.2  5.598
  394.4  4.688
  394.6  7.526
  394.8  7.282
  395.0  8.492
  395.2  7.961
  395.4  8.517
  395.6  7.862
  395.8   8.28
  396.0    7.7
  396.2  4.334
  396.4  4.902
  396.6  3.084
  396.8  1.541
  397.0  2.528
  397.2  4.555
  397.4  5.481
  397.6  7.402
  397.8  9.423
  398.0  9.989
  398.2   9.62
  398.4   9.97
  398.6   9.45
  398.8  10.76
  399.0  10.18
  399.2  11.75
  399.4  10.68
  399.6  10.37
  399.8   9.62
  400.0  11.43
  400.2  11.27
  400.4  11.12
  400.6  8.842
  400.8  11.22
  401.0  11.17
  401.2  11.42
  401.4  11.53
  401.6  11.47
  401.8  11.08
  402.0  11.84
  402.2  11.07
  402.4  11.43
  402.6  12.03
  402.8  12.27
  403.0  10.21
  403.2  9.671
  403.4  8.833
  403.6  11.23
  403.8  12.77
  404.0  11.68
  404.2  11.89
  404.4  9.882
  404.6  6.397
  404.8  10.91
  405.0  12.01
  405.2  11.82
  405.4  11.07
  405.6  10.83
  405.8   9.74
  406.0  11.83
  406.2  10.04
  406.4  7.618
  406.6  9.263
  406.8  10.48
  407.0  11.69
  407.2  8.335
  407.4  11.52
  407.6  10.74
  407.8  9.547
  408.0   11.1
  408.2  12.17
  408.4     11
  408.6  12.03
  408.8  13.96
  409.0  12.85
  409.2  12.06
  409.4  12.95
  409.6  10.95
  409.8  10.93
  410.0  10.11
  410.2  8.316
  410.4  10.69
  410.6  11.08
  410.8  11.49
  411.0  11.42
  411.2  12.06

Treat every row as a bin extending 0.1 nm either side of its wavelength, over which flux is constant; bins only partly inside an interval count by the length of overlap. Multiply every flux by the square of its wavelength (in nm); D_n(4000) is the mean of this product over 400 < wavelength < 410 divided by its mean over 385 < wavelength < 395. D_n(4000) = 1.9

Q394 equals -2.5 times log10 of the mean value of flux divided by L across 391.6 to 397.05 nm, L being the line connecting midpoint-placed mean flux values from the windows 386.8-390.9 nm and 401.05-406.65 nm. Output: 0.42 mag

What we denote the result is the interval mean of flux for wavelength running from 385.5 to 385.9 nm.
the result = 5.03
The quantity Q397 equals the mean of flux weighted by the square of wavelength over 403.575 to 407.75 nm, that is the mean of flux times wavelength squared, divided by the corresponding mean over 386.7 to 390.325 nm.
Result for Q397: 1.7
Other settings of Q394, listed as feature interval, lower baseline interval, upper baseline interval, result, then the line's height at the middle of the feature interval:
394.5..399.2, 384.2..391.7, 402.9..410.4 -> 0.18 mag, 8.67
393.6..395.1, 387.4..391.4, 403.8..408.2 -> 0.34 mag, 8.12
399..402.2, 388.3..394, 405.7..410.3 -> -0.23 mag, 8.88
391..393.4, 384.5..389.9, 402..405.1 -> 0.23 mag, 7.77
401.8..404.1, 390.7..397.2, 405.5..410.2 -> -0.22 mag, 9.14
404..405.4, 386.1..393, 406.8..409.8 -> -0.01 mag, 10.6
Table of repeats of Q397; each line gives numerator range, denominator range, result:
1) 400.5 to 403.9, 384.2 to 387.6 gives 1.95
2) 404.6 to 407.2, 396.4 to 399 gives 1.53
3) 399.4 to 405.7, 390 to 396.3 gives 1.78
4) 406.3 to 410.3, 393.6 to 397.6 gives 2.01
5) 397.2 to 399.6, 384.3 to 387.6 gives 1.61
